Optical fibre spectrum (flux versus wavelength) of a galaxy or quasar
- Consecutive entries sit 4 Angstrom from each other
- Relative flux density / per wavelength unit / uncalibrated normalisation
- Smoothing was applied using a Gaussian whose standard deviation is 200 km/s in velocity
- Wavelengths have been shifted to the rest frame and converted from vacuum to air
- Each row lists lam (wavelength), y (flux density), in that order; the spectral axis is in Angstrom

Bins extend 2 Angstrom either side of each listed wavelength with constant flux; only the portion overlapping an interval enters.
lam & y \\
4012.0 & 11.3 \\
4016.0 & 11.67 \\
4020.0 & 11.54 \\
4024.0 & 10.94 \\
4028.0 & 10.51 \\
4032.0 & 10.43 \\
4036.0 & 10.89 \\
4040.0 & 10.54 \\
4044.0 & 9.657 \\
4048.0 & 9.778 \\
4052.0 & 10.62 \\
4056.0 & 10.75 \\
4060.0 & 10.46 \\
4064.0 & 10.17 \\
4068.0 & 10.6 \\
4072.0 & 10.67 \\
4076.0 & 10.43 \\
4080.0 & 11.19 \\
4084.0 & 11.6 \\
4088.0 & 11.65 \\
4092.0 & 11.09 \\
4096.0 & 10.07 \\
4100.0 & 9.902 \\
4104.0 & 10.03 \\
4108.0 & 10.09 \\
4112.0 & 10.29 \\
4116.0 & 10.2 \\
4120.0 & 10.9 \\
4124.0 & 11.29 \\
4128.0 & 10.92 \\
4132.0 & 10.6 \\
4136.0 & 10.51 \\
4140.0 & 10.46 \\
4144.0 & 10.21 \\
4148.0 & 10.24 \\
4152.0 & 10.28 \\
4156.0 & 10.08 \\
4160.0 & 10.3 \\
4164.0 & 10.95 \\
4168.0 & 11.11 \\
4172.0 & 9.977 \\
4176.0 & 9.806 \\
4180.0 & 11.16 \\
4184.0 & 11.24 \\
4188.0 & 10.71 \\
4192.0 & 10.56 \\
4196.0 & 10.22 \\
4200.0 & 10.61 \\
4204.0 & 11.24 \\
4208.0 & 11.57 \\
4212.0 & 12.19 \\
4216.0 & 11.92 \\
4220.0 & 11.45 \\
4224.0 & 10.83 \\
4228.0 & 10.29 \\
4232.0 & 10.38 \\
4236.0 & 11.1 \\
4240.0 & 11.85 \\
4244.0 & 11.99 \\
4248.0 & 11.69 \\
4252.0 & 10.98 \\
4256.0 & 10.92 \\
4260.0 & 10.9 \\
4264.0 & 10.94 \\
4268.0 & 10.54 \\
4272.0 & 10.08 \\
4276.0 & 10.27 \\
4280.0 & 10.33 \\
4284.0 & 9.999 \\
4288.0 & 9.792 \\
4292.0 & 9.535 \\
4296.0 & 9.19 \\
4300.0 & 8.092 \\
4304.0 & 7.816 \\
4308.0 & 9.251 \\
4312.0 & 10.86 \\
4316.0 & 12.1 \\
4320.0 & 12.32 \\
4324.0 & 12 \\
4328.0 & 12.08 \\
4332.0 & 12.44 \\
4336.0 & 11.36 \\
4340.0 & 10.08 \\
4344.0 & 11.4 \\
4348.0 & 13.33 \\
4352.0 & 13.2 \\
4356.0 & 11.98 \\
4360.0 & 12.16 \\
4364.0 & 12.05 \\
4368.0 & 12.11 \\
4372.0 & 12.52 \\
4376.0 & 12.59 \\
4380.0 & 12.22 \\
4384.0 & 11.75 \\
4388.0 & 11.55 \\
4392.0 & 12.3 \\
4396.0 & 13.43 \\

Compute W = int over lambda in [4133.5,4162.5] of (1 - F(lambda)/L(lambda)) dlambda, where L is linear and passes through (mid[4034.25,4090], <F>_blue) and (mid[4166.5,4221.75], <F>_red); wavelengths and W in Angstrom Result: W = 1.46 Angstrom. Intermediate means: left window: 10.6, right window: 11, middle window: 10.3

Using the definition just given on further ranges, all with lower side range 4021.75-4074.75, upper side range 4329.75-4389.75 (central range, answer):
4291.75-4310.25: 4.8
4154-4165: 0.6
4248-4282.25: 2.6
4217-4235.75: 0.9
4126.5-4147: 0.8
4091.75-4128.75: 1.2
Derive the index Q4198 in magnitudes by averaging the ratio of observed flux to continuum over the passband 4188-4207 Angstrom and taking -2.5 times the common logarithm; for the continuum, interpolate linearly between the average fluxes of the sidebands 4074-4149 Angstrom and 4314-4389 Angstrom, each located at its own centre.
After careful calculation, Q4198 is 0.04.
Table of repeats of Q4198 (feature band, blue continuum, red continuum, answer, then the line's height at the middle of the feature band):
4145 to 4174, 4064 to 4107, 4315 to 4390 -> 0.07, 11.1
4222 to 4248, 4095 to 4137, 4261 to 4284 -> -0.07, 10.4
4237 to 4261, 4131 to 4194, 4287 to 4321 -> -0.13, 10.1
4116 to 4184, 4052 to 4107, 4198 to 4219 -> 0.06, 11.1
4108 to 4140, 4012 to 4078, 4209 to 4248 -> 0.03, 10.9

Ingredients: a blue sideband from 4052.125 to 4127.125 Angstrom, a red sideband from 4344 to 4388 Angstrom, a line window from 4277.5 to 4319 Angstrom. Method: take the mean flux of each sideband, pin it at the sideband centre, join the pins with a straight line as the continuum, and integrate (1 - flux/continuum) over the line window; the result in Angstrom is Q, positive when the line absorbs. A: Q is 7.4 Angstrom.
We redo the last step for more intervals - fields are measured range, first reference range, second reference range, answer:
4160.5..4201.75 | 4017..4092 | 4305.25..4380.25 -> 2.17 Angstrom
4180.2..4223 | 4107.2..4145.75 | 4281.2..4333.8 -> -2.70 Angstrom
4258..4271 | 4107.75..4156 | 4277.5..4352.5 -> -0.07 Angstrom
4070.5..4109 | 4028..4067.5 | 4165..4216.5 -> -0.54 Angstrom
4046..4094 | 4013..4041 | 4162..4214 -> 0.81 Angstrom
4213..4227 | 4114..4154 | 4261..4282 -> -1.18 Angstrom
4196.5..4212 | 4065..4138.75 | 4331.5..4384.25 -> 0.06 Angstrom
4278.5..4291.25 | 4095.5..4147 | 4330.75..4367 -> 1.74 Angstrom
